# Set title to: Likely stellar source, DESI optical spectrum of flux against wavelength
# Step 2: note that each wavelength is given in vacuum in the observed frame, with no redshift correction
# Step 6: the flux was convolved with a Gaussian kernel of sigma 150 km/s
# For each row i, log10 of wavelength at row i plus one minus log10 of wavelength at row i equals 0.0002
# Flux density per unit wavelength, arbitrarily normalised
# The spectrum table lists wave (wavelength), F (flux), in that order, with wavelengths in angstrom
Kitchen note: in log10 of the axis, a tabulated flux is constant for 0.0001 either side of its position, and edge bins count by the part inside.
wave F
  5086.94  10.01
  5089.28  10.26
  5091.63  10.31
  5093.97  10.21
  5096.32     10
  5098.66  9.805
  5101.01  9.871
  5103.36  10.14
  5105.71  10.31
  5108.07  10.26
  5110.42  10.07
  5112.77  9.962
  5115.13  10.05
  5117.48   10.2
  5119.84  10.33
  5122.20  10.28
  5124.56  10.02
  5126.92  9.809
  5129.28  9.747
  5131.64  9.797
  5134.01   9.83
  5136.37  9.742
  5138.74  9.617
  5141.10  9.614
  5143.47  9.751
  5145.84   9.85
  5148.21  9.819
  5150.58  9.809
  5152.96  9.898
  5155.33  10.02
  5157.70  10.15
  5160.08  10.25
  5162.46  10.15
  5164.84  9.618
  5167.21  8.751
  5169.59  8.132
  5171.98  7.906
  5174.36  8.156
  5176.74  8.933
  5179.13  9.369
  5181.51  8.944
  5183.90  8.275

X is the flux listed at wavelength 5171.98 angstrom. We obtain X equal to 7.906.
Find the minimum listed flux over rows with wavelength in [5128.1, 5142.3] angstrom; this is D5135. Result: 9.614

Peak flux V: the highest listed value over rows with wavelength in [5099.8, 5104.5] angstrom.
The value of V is 10.14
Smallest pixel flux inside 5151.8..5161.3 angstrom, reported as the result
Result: 9.898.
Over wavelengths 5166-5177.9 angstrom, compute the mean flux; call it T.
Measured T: 8.38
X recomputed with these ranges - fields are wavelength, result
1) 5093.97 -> 10.21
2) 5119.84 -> 10.33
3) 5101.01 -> 9.871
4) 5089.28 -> 10.26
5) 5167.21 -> 8.751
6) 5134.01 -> 9.83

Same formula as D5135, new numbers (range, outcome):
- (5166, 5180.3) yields 7.906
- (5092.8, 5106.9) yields 9.805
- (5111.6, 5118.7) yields 9.962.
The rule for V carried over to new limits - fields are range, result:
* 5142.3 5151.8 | 9.85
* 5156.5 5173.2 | 10.25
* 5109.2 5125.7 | 10.33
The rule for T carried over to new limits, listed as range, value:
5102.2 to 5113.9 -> 10.1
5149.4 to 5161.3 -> 10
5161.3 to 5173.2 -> 8.91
